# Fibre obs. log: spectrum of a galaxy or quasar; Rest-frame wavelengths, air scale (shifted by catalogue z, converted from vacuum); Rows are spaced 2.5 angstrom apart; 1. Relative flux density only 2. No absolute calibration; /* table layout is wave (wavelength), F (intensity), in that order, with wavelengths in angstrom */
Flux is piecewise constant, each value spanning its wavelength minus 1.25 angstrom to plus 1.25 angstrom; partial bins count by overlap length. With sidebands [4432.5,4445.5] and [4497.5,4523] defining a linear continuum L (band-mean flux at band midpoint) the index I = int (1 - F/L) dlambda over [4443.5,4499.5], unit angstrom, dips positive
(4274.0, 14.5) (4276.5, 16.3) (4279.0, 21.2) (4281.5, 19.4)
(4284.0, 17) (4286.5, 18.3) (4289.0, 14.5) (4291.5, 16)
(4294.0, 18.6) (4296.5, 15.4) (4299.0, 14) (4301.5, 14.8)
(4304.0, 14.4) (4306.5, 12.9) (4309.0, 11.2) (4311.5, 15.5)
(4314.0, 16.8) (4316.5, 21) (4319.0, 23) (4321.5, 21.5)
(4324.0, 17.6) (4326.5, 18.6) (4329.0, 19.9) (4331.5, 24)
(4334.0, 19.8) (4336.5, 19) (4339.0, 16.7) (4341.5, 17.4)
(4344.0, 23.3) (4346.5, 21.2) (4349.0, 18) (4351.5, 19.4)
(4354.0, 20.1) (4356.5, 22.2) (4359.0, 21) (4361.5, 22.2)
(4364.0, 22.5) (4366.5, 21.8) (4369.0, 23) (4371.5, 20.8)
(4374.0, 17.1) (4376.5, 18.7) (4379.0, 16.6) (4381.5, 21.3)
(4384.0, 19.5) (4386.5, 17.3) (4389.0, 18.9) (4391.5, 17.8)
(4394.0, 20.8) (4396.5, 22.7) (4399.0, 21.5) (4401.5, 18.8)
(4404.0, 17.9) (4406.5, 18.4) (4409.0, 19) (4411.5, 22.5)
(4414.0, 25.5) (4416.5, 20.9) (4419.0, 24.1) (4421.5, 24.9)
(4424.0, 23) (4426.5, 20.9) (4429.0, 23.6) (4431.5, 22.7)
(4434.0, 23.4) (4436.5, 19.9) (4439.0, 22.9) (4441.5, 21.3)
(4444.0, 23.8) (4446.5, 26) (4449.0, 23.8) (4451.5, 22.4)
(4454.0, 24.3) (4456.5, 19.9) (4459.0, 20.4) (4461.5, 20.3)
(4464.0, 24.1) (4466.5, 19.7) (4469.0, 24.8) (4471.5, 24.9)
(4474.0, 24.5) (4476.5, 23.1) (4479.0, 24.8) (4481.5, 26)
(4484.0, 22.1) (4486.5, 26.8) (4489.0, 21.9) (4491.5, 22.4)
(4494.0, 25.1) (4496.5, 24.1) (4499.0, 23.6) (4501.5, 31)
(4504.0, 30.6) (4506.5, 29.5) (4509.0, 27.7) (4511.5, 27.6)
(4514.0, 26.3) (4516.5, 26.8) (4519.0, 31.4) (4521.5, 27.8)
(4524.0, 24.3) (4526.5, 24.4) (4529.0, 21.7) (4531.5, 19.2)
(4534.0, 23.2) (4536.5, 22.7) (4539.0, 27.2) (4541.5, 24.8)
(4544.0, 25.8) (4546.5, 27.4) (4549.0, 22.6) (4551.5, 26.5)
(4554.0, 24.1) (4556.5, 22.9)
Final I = 3.4 angstrom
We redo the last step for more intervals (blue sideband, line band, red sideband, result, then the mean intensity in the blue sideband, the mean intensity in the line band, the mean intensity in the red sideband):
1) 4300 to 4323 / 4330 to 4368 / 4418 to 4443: -3.99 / 16.8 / 20.6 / 22.7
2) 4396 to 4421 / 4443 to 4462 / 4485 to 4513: 0.79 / 21.2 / 22.7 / 26.4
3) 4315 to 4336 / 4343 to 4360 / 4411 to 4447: 0.38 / 20.6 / 20.7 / 23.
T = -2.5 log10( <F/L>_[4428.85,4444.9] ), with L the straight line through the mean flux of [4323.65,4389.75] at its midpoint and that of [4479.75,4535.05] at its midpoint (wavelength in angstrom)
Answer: 0.027 mag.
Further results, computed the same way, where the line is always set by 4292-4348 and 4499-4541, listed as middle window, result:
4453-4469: 0.10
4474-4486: 0.02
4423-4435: -0.01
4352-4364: -0.10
